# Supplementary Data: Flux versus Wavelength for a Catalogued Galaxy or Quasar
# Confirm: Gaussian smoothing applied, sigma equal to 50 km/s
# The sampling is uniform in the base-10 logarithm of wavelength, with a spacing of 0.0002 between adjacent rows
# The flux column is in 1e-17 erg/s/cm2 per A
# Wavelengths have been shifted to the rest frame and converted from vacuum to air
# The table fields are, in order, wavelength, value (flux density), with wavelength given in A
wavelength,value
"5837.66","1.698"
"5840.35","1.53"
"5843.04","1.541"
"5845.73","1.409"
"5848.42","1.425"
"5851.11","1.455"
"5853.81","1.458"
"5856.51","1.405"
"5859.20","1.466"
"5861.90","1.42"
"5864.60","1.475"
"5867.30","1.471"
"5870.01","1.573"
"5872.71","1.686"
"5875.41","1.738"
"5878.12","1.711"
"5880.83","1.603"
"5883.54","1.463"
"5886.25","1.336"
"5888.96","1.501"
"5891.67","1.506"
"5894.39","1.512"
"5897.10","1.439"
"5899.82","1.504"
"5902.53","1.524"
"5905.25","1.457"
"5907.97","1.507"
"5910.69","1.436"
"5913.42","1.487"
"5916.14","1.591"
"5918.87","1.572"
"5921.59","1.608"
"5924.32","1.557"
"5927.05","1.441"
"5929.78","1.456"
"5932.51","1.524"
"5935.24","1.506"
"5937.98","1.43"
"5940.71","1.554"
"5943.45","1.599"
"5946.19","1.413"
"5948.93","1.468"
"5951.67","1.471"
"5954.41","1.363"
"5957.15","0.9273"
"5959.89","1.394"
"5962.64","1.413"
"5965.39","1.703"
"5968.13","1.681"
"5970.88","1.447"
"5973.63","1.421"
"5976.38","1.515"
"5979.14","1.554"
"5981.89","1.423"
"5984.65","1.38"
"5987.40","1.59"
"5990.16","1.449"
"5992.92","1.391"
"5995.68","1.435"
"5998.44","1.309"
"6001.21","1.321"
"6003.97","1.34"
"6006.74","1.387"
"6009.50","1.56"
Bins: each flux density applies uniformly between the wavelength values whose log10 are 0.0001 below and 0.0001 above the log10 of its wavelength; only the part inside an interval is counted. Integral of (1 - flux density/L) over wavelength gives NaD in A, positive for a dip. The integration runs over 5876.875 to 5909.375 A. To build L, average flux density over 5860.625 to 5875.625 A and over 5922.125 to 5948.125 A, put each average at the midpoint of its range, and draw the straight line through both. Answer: 0.6 A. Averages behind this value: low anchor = 1.55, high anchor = 1.5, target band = 1.5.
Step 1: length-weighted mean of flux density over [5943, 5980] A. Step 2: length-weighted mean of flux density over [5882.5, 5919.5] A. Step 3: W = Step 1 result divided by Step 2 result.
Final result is 1.0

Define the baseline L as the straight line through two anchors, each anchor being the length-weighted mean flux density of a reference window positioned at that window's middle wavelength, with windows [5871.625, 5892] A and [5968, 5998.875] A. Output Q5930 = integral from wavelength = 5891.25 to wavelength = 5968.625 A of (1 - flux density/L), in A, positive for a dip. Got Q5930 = 1.9 A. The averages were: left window 1.57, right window 1.46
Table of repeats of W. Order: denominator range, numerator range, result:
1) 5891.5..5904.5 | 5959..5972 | 1.03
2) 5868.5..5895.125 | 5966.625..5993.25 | 0.95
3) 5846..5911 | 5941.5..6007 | 0.95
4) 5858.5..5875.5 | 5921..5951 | 0.98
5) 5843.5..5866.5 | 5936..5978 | 1.01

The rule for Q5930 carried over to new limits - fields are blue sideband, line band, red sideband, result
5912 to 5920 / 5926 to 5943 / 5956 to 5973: 0.13 A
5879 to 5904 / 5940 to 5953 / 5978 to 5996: -0.21 A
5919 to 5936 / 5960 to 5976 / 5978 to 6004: -0.69 A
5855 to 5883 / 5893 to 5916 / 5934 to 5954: 0.47 A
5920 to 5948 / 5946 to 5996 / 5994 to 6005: -0.92 A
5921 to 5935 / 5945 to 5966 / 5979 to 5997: 1.45 A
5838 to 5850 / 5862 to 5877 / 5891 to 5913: -0.86 A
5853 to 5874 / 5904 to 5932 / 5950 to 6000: -0.87 A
